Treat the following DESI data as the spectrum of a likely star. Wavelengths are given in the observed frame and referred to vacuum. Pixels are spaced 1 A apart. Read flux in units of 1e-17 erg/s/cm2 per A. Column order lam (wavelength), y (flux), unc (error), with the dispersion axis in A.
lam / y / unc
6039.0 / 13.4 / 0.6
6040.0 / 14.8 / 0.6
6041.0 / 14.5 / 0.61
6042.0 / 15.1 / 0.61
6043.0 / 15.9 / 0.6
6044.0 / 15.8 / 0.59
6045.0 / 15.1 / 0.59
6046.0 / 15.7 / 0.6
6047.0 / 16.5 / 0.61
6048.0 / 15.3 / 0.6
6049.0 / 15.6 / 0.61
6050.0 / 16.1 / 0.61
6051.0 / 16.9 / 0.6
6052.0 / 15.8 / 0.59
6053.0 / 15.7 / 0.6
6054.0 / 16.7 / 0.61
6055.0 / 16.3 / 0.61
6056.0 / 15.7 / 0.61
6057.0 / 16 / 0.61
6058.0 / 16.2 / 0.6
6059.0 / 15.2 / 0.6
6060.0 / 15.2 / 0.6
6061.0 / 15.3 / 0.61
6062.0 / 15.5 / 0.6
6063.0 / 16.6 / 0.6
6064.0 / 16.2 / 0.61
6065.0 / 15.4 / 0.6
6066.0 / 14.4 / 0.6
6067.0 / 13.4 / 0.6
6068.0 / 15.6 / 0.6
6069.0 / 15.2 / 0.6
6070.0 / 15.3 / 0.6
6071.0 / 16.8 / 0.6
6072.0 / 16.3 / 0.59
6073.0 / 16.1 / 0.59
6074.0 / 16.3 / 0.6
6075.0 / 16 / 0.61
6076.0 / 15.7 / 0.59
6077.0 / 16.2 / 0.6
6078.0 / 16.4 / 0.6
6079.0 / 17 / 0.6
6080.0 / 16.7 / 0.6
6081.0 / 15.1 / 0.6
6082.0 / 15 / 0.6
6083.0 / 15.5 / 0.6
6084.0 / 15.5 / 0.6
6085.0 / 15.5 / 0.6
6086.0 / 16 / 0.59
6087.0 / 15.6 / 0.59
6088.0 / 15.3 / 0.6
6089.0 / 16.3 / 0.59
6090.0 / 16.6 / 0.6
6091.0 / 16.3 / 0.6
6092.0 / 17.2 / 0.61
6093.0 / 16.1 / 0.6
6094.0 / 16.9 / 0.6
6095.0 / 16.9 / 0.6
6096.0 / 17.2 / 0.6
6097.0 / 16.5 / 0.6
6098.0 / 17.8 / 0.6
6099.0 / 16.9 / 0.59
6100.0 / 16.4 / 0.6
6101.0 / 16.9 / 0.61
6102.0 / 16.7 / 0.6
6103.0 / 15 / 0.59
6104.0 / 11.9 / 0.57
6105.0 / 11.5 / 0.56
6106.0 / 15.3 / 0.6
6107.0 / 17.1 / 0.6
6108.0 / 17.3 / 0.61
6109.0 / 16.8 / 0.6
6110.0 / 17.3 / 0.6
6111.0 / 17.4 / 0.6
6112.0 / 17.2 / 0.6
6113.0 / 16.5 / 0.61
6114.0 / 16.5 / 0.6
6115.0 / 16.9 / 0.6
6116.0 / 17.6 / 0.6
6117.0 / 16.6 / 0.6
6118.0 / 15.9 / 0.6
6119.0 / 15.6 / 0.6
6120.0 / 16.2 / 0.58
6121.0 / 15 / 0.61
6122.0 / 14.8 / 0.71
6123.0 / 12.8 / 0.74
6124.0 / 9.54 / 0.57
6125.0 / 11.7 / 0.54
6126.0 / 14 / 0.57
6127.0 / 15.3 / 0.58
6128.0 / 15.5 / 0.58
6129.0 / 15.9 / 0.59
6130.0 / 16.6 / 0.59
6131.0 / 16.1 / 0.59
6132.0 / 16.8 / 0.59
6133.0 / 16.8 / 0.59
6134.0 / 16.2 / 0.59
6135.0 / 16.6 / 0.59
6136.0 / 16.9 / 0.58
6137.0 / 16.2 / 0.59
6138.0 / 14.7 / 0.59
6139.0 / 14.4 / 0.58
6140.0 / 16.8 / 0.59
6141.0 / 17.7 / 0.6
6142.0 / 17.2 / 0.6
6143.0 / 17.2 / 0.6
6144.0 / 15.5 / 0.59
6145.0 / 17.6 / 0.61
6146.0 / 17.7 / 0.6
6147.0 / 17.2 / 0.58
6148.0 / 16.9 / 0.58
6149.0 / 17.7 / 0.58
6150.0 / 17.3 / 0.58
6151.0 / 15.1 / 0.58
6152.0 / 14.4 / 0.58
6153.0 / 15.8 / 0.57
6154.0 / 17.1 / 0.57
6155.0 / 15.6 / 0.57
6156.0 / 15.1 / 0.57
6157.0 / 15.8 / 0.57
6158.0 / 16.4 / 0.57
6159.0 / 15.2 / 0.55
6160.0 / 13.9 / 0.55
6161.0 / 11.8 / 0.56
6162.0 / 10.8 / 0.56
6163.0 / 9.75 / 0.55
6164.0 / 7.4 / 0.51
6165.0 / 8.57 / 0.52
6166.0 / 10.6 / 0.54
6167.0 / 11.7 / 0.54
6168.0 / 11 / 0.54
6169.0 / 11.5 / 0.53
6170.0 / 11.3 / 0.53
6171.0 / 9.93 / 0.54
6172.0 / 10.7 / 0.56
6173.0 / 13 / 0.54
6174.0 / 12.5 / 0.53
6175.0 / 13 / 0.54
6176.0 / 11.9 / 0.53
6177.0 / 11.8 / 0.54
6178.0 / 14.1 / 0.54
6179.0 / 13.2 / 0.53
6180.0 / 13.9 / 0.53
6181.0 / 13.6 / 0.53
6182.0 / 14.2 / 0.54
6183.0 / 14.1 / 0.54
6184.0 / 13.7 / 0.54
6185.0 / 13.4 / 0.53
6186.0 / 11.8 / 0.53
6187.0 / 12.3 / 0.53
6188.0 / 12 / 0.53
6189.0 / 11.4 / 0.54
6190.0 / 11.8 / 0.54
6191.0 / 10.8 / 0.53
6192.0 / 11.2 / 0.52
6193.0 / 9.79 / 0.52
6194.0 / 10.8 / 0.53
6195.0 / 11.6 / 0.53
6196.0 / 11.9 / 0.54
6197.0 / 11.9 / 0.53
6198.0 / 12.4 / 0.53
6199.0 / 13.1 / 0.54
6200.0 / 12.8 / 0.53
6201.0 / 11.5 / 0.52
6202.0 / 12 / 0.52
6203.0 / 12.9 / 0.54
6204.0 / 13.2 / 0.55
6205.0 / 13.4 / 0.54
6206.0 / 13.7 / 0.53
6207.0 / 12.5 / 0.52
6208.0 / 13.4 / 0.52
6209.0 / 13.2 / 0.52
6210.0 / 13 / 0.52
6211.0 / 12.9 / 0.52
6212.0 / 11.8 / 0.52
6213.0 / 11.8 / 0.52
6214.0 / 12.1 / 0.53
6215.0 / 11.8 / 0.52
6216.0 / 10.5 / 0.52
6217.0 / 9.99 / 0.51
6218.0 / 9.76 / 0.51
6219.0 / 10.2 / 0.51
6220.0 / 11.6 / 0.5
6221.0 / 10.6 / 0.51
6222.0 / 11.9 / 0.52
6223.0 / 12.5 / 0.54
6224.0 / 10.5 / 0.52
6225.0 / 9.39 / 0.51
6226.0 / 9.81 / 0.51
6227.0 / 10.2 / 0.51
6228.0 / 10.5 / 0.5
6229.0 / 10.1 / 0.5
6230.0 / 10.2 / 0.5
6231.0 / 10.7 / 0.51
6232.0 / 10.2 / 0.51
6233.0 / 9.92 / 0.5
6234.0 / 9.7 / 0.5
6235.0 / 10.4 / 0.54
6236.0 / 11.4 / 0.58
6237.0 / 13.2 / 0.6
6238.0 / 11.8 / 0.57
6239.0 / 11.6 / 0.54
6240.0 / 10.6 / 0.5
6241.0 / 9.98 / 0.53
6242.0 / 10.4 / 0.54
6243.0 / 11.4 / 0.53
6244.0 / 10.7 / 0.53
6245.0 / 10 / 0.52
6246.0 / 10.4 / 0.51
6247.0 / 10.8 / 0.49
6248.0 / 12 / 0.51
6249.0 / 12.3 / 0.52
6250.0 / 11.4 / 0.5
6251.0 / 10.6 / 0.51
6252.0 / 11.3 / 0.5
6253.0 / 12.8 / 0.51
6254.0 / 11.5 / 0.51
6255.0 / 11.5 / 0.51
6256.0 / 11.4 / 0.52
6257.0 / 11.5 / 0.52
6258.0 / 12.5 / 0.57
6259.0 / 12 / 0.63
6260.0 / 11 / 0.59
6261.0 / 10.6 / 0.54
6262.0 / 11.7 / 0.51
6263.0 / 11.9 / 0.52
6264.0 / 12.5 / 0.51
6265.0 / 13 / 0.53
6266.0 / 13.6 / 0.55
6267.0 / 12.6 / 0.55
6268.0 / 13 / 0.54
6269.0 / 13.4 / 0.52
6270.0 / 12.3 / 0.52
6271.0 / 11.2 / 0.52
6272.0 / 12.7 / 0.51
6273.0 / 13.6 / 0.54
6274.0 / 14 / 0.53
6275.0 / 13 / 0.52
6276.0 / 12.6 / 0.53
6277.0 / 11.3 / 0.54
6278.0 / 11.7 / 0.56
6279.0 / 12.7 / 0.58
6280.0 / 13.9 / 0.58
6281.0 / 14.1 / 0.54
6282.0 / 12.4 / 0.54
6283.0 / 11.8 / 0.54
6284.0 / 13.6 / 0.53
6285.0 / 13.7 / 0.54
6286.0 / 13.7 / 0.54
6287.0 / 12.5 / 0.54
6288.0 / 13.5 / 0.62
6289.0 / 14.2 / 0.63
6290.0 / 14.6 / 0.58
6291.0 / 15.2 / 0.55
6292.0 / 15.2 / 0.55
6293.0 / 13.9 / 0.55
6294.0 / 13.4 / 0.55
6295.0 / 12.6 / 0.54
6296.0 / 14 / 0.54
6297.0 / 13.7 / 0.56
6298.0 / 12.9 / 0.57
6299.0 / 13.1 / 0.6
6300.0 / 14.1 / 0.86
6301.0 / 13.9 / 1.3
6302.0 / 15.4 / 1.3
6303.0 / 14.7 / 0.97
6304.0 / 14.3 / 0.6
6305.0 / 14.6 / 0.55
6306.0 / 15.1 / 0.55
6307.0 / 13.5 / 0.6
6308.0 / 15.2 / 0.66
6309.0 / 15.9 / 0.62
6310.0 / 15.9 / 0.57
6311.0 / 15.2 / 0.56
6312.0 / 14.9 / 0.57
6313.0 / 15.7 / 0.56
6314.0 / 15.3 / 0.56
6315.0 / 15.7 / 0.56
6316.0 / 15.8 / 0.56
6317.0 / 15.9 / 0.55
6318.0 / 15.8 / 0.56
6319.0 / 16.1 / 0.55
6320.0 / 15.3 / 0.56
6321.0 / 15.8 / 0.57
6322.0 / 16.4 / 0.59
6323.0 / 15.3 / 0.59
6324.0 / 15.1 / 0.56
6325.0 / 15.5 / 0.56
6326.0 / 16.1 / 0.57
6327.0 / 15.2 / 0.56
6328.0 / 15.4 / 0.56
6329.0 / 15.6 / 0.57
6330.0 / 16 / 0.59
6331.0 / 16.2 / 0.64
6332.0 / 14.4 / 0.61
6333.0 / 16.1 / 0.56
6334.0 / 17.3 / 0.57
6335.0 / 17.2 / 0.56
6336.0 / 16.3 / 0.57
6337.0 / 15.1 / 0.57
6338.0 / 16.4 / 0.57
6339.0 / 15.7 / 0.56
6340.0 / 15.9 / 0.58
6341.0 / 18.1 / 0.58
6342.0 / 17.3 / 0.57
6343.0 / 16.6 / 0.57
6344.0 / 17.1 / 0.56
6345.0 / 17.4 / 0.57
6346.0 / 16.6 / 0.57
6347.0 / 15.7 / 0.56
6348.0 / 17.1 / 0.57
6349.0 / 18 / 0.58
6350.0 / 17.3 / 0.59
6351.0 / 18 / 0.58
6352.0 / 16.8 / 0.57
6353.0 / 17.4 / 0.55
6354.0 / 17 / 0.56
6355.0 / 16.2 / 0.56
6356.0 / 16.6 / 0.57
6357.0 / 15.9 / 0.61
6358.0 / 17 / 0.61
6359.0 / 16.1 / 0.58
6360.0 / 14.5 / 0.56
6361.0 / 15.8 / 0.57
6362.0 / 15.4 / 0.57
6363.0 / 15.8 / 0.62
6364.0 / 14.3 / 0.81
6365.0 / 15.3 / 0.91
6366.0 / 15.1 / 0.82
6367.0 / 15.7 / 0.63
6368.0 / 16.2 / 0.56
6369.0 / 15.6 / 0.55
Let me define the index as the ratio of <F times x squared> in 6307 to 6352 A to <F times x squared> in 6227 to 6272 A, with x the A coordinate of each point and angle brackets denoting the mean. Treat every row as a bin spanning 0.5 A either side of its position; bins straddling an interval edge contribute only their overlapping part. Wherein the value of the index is 1.4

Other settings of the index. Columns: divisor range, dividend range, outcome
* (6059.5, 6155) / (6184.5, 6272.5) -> 0.76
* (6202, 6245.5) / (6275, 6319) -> 1.28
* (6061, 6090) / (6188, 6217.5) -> 0.80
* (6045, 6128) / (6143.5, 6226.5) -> 0.83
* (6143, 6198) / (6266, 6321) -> 1.11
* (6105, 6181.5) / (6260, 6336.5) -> 1.02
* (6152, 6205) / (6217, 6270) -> 0.92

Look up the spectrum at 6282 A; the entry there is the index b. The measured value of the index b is 12.4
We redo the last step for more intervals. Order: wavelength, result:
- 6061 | 15.3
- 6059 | 15.2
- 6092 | 17.2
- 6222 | 11.9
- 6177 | 11.8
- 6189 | 11.4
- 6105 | 11.5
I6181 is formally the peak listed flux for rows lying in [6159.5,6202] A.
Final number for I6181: 14.2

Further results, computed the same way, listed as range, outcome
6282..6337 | 17.3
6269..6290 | 14.6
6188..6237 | 13.7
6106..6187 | 17.7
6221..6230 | 12.5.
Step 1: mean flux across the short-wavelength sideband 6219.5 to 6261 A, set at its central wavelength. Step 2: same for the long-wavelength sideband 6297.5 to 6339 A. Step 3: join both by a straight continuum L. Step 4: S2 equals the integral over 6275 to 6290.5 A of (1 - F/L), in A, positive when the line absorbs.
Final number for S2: 0.4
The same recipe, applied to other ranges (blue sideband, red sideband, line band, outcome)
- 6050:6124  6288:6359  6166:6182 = 3.6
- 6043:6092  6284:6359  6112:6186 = 5.8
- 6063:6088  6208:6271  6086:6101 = -1.3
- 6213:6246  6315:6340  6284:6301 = 0.3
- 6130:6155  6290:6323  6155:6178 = 5.9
